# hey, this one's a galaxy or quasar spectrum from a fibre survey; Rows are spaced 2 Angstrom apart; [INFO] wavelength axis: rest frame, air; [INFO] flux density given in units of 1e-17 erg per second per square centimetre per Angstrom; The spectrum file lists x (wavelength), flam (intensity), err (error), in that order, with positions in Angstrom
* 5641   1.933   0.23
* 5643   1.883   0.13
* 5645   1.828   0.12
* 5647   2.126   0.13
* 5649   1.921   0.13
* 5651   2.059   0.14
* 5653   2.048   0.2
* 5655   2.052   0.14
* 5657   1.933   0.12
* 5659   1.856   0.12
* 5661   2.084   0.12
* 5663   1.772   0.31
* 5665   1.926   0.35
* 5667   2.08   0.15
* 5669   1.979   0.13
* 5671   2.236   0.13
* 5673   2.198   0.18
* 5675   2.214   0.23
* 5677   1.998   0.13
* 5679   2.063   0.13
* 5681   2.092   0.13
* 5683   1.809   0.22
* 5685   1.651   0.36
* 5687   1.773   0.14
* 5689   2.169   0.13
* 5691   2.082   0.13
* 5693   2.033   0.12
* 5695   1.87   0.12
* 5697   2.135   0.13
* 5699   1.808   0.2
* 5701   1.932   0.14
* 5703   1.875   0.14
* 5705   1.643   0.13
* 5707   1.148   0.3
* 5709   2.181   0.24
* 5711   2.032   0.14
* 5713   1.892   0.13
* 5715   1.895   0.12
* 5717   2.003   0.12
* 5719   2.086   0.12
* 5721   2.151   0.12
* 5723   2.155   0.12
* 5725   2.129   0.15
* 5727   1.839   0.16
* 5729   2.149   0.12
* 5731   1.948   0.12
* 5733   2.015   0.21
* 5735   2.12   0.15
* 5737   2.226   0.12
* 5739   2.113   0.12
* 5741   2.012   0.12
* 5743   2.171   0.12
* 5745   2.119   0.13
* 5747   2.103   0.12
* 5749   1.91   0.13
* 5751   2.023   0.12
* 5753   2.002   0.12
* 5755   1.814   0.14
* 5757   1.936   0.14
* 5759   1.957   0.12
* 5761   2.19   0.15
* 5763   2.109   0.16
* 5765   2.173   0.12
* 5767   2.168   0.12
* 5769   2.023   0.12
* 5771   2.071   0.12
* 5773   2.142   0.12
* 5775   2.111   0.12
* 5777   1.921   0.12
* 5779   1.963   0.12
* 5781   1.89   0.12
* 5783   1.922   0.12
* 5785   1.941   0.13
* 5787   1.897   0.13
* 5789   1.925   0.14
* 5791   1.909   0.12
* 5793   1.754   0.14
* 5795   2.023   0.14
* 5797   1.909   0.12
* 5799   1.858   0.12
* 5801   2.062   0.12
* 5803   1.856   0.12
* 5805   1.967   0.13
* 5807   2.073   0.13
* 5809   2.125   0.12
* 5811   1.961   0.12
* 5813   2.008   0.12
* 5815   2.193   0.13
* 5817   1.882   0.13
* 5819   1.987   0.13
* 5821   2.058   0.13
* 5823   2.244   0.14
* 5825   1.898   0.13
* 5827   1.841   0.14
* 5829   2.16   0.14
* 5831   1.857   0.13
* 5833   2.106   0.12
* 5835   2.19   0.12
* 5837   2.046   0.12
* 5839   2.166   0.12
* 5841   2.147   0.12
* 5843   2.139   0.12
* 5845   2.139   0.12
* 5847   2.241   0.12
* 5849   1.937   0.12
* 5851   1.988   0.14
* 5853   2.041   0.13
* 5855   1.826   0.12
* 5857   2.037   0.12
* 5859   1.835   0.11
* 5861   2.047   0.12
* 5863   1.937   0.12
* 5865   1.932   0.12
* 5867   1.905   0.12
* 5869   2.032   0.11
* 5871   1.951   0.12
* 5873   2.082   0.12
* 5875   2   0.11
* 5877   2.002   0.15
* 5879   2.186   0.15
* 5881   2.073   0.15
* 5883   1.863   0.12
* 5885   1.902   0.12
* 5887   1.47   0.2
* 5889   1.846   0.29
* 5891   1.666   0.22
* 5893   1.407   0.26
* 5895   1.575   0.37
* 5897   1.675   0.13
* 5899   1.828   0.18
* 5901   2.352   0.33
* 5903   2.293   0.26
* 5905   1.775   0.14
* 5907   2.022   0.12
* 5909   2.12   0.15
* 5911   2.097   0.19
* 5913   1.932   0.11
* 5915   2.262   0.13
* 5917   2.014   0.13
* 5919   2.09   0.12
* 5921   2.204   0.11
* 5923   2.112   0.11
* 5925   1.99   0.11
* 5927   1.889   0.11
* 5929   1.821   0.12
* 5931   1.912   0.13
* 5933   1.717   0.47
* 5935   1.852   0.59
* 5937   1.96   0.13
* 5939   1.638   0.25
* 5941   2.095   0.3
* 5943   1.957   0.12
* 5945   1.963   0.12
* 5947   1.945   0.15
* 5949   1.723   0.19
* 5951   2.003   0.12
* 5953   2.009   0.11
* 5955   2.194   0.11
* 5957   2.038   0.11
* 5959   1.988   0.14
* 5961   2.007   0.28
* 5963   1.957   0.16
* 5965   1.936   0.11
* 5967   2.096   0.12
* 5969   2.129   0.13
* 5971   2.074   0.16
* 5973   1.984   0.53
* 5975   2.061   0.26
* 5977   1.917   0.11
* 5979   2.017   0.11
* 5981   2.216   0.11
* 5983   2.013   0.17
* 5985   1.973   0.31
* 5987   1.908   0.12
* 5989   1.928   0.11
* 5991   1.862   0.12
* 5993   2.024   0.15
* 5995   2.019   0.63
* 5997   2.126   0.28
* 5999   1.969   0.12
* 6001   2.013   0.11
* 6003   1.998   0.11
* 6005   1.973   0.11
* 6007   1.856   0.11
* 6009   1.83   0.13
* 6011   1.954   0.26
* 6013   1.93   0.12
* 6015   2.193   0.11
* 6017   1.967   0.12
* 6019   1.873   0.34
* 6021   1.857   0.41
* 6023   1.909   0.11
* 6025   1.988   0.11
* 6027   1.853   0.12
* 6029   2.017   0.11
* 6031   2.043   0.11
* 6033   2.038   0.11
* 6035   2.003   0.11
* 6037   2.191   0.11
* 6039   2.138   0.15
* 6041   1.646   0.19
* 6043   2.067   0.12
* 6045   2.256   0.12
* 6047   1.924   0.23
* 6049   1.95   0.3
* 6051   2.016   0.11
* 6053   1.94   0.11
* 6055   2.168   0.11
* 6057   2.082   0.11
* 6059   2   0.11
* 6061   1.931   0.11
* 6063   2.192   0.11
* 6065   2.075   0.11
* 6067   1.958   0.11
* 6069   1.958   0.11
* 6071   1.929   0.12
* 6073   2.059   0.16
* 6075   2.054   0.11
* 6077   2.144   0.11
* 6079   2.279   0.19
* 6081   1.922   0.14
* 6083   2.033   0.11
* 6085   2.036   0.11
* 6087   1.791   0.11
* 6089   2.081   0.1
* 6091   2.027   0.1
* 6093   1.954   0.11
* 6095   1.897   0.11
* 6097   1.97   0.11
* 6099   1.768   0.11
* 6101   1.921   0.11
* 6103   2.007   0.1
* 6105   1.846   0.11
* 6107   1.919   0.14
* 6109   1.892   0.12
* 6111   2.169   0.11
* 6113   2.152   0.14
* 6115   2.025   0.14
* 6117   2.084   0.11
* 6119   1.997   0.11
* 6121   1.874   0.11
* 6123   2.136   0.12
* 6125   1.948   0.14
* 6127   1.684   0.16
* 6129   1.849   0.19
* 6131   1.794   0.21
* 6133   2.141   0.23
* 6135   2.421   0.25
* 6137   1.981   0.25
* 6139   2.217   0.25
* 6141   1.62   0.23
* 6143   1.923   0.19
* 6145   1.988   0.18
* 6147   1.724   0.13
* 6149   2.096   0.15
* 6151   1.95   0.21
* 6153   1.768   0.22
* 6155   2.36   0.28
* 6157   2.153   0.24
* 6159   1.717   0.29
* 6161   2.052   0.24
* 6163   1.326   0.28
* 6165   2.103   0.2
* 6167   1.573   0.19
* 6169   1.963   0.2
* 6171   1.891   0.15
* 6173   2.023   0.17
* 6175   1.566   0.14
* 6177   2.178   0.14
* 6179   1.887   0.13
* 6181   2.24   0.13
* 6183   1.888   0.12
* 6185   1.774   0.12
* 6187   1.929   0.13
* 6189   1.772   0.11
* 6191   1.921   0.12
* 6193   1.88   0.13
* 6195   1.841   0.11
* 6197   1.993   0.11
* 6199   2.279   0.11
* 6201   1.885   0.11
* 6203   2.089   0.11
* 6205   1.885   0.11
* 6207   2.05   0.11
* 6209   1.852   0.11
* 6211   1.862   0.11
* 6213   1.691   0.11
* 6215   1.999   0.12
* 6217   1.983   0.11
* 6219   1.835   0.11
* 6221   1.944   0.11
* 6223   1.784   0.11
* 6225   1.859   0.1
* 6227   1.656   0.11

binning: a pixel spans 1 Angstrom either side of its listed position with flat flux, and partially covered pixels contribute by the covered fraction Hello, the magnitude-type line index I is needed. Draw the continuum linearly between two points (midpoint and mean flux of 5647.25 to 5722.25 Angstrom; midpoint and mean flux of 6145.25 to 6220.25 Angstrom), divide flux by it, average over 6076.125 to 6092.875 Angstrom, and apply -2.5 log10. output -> -0.06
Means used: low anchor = 1.97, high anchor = 1.92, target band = 2.03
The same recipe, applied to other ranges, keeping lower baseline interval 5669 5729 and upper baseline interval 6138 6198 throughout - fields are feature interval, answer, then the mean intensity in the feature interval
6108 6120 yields -0.07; 2.05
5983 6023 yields -0.02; 1.96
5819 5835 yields -0.04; 2.03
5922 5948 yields 0.02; 1.91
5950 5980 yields -0.05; 2.03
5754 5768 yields -0.05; 2.05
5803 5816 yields -0.04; 2.04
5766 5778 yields -0.06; 2.07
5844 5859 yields -0.04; 2.02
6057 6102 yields -0.04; 2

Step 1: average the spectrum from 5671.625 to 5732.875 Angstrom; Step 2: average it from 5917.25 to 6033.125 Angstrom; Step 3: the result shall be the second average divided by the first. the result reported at 1.0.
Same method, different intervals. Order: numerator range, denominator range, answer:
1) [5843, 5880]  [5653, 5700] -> 1.01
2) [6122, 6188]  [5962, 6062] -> 0.97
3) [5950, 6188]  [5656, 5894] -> 1.00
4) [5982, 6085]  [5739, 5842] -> 0.99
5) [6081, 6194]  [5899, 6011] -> 0.97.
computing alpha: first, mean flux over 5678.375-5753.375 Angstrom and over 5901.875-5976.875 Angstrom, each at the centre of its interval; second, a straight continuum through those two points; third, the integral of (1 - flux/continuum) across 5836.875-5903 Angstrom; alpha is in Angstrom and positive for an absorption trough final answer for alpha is 1.3 Angstrom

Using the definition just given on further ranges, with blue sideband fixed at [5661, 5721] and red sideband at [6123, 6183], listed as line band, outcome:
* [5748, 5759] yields 0.1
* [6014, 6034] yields -0.3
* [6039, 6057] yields -0.6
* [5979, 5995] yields -0.4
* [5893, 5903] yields 0.5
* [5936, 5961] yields -0.2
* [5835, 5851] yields -1.3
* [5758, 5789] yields -1.2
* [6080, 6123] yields -0.7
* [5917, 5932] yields -0.4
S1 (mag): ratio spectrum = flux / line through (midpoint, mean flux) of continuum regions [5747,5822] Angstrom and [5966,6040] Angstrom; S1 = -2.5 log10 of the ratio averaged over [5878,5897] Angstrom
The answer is 0.130 mag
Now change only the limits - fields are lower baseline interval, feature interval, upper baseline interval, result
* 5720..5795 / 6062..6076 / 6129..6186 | -0.040 mag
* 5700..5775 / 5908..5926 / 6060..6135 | -0.047 mag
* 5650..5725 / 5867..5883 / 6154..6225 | -0.040 mag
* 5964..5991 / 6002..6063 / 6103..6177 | 0.001 mag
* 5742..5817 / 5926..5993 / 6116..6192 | 0.003 mag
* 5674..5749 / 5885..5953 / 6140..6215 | 0.021 mag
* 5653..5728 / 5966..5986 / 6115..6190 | -0.054 mag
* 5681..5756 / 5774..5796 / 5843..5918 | 0.019 mag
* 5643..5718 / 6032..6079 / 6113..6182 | -0.046 mag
